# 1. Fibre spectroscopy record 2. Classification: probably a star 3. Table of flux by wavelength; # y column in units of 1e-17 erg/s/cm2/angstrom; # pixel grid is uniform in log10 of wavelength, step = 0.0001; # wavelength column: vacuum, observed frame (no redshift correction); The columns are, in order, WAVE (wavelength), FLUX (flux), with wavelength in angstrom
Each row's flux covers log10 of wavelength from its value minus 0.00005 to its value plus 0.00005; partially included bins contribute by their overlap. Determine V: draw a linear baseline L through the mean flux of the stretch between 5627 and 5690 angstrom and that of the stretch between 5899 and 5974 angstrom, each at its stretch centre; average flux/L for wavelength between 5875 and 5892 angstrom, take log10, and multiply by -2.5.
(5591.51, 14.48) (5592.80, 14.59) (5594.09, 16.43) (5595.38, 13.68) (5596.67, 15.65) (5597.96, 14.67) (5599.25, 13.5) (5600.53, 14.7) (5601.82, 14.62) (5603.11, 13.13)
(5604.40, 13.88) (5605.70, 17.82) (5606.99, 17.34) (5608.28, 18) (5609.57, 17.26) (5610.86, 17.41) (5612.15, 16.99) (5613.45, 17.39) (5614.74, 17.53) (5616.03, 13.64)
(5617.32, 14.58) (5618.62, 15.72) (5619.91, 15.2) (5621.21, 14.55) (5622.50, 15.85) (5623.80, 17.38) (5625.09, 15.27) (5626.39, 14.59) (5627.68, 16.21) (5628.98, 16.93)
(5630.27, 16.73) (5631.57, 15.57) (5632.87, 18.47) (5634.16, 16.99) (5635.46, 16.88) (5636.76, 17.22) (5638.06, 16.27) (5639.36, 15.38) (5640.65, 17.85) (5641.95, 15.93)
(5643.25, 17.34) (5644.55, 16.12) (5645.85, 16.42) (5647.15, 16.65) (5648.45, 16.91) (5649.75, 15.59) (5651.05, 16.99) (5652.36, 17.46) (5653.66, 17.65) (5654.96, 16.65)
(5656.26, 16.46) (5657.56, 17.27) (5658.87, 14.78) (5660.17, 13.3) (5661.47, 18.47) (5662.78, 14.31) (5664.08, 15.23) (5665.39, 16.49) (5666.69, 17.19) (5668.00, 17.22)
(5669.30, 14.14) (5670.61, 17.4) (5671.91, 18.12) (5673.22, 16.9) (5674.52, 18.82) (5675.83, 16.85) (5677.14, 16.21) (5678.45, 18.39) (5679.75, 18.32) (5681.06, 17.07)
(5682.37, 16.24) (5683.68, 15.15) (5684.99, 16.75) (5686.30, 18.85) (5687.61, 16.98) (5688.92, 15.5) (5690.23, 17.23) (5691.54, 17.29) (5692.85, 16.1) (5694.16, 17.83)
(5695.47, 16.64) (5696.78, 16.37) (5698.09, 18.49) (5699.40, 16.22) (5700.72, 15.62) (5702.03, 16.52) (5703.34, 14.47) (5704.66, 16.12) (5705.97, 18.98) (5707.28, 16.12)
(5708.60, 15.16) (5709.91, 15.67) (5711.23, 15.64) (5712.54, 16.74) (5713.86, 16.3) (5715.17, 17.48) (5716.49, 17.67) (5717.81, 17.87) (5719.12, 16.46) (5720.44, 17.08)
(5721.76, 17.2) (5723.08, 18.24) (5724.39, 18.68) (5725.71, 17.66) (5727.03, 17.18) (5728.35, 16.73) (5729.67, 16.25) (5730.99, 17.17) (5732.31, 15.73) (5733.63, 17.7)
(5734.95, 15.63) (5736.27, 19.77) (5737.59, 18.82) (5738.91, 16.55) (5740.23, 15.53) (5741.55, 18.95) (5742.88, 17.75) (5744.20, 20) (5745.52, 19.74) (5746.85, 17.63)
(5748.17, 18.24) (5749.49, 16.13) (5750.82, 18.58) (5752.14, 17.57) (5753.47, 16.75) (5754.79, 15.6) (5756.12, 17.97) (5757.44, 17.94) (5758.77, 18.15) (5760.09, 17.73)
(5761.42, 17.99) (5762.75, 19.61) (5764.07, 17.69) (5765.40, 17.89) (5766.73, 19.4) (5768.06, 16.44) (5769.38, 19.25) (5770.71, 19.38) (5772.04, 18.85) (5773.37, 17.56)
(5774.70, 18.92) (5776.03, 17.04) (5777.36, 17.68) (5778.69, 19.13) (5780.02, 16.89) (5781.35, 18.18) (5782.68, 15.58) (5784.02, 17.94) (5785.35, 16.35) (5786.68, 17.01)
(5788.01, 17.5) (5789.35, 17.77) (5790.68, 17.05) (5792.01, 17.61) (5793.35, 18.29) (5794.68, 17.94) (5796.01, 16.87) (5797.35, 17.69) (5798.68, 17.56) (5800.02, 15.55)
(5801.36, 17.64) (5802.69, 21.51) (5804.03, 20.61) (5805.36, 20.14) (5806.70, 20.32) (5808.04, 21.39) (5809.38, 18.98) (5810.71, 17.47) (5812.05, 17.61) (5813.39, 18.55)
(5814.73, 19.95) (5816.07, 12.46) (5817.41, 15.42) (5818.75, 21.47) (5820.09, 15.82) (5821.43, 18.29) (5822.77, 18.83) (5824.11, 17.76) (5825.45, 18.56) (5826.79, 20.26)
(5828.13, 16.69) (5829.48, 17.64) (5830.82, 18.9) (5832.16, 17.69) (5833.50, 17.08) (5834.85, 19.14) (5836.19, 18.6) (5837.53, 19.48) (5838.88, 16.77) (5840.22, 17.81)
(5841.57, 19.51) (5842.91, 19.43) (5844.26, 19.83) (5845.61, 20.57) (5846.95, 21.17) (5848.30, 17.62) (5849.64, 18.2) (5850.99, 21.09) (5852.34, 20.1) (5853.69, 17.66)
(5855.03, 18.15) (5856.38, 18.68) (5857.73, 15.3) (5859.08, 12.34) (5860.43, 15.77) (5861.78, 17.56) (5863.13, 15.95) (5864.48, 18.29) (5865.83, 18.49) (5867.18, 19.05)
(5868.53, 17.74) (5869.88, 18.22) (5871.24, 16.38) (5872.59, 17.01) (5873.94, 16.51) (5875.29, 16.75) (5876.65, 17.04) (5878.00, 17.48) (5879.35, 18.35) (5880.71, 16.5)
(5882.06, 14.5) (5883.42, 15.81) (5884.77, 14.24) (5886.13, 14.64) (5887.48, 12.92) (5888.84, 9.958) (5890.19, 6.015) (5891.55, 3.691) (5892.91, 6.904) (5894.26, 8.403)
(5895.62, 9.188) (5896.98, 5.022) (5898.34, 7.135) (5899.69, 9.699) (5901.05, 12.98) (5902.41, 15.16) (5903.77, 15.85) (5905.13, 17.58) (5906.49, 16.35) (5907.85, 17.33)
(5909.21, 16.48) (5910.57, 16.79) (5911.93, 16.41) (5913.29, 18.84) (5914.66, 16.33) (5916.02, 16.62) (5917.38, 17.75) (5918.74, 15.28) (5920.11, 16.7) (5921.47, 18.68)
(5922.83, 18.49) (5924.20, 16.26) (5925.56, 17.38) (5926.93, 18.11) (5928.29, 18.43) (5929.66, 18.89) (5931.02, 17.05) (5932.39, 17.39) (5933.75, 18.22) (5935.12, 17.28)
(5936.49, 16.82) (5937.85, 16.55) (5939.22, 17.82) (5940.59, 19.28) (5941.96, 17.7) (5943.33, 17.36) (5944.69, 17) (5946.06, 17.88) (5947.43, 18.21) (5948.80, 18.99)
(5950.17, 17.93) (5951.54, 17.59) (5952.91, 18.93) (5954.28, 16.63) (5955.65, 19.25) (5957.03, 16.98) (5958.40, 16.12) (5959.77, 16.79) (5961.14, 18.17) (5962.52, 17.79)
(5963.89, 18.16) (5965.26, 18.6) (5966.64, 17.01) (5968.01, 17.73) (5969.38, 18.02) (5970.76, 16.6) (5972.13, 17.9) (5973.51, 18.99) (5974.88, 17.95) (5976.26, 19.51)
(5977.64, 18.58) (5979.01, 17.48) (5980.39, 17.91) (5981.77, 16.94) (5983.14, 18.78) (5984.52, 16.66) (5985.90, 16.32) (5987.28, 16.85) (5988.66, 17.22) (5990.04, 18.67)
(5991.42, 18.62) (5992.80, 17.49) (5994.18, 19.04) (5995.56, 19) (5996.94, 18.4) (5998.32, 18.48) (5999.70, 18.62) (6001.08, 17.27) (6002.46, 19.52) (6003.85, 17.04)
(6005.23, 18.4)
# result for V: 0.24 mag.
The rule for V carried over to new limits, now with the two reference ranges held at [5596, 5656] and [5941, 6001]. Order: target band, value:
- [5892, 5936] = 0.16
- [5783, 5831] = -0.06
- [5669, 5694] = -0.04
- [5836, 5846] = -0.10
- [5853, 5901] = 0.22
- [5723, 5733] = -0.03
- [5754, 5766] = -0.06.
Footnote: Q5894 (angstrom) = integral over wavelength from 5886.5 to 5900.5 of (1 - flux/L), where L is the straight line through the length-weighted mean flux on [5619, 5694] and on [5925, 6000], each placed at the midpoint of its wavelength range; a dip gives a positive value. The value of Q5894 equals 7.56 angstrom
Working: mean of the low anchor 16.6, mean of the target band 8.09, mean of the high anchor 17.9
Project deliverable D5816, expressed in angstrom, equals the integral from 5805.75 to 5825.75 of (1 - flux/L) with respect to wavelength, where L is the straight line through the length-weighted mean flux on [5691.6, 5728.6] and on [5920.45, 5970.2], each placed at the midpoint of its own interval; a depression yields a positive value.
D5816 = -1.1 angstrom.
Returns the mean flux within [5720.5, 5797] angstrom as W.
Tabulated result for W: 17.7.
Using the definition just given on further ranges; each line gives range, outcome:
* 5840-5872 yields 18.1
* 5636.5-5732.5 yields 16.7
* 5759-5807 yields 18.1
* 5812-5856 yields 18.4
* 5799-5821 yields 18.4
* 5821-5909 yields 16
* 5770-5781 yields 18.2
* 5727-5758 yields 17.5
